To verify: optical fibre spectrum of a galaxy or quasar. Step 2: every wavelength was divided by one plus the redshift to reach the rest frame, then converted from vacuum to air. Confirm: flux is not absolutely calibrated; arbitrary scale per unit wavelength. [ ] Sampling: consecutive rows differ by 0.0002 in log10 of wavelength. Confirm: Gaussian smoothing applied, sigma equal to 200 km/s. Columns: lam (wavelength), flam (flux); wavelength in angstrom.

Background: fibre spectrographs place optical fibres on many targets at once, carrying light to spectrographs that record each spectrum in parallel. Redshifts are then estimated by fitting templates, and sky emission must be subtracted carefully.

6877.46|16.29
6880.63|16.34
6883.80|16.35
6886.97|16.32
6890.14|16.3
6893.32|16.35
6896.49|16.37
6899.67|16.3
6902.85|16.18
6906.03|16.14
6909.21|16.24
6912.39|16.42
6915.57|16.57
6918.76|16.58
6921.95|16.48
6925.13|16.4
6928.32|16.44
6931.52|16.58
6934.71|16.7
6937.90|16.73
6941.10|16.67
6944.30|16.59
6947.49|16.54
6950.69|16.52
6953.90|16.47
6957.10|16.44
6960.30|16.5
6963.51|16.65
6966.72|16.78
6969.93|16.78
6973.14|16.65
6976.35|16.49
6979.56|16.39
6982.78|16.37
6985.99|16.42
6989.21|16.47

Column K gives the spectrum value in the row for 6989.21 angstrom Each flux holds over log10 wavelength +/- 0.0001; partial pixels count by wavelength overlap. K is 16.47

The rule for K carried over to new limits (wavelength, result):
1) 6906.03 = 16.14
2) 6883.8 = 16.35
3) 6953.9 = 16.47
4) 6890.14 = 16.3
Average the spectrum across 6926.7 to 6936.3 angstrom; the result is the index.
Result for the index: 16.6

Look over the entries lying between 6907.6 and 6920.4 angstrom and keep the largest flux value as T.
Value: 16.58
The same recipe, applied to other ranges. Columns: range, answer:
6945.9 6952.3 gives 16.54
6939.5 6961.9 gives 16.67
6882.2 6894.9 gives 16.35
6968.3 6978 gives 16.78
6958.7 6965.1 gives 16.65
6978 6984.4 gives 16.39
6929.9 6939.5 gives 16.73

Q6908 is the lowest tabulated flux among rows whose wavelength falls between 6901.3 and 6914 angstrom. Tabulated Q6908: 16.14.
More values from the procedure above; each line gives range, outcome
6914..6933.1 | 16.4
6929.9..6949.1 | 16.54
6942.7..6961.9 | 16.44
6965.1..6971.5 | 16.78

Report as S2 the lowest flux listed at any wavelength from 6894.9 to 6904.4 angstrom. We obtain 16.18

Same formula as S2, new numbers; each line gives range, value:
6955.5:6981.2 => 16.39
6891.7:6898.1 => 16.35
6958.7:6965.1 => 16.5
